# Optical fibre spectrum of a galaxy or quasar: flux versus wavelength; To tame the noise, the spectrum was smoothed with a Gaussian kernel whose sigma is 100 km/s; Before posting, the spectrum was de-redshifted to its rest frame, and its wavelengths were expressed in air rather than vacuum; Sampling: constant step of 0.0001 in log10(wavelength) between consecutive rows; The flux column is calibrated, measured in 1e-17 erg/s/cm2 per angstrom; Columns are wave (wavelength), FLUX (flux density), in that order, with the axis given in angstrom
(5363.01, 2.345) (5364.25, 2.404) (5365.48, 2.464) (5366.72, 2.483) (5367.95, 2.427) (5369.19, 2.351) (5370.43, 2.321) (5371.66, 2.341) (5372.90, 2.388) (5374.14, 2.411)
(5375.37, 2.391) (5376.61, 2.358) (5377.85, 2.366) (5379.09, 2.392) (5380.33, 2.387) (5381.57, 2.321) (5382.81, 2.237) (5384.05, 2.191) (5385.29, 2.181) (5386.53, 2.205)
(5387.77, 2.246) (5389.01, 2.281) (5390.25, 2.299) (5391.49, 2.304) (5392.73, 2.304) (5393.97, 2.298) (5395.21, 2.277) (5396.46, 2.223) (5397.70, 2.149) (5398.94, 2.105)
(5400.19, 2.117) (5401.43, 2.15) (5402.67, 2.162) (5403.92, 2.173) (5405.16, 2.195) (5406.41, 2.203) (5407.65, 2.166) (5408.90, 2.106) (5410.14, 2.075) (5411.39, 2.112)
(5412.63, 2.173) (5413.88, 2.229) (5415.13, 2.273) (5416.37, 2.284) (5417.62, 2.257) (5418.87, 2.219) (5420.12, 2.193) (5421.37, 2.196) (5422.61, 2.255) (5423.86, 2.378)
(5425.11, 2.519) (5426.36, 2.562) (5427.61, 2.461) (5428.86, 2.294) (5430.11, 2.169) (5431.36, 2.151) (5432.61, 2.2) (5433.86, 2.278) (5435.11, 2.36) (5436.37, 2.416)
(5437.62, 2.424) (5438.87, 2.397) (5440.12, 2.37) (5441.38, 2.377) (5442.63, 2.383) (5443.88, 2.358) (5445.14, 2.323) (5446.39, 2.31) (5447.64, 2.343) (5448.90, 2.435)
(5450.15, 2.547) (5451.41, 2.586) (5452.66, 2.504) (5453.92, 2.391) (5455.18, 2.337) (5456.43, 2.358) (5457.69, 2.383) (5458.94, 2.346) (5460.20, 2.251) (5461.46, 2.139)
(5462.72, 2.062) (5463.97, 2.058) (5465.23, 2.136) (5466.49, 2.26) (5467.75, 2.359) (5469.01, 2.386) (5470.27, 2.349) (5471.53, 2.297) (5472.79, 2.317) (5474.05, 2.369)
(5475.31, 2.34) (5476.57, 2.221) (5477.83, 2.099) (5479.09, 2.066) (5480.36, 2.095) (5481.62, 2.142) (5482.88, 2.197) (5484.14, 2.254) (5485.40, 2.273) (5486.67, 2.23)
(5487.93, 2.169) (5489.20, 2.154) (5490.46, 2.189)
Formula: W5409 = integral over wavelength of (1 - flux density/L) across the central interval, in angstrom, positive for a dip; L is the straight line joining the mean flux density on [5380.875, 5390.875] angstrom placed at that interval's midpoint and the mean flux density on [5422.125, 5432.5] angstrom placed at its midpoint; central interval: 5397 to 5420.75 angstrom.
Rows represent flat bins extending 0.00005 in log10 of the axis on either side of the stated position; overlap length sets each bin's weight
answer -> 1.3 angstrom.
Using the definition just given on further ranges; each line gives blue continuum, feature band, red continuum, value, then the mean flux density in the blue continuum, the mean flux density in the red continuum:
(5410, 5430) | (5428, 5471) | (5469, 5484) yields -1.30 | 2.28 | 2.23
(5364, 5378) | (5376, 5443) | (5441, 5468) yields 2.75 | 2.39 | 2.33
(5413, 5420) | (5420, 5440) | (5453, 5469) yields -0.74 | 2.24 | 2.27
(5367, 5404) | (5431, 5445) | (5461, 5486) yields -0.59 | 2.28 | 2.22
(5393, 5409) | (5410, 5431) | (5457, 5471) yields -0.69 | 2.18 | 2.25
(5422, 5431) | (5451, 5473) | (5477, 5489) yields -0.59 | 2.37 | 2.17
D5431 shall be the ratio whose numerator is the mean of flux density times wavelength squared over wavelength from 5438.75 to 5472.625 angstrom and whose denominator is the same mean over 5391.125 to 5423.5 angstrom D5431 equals 1.1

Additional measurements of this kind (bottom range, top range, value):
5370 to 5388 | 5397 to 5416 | 0.94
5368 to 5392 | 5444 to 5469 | 1.03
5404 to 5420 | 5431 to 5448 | 1.08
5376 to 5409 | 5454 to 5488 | 1.03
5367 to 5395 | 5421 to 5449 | 1.03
